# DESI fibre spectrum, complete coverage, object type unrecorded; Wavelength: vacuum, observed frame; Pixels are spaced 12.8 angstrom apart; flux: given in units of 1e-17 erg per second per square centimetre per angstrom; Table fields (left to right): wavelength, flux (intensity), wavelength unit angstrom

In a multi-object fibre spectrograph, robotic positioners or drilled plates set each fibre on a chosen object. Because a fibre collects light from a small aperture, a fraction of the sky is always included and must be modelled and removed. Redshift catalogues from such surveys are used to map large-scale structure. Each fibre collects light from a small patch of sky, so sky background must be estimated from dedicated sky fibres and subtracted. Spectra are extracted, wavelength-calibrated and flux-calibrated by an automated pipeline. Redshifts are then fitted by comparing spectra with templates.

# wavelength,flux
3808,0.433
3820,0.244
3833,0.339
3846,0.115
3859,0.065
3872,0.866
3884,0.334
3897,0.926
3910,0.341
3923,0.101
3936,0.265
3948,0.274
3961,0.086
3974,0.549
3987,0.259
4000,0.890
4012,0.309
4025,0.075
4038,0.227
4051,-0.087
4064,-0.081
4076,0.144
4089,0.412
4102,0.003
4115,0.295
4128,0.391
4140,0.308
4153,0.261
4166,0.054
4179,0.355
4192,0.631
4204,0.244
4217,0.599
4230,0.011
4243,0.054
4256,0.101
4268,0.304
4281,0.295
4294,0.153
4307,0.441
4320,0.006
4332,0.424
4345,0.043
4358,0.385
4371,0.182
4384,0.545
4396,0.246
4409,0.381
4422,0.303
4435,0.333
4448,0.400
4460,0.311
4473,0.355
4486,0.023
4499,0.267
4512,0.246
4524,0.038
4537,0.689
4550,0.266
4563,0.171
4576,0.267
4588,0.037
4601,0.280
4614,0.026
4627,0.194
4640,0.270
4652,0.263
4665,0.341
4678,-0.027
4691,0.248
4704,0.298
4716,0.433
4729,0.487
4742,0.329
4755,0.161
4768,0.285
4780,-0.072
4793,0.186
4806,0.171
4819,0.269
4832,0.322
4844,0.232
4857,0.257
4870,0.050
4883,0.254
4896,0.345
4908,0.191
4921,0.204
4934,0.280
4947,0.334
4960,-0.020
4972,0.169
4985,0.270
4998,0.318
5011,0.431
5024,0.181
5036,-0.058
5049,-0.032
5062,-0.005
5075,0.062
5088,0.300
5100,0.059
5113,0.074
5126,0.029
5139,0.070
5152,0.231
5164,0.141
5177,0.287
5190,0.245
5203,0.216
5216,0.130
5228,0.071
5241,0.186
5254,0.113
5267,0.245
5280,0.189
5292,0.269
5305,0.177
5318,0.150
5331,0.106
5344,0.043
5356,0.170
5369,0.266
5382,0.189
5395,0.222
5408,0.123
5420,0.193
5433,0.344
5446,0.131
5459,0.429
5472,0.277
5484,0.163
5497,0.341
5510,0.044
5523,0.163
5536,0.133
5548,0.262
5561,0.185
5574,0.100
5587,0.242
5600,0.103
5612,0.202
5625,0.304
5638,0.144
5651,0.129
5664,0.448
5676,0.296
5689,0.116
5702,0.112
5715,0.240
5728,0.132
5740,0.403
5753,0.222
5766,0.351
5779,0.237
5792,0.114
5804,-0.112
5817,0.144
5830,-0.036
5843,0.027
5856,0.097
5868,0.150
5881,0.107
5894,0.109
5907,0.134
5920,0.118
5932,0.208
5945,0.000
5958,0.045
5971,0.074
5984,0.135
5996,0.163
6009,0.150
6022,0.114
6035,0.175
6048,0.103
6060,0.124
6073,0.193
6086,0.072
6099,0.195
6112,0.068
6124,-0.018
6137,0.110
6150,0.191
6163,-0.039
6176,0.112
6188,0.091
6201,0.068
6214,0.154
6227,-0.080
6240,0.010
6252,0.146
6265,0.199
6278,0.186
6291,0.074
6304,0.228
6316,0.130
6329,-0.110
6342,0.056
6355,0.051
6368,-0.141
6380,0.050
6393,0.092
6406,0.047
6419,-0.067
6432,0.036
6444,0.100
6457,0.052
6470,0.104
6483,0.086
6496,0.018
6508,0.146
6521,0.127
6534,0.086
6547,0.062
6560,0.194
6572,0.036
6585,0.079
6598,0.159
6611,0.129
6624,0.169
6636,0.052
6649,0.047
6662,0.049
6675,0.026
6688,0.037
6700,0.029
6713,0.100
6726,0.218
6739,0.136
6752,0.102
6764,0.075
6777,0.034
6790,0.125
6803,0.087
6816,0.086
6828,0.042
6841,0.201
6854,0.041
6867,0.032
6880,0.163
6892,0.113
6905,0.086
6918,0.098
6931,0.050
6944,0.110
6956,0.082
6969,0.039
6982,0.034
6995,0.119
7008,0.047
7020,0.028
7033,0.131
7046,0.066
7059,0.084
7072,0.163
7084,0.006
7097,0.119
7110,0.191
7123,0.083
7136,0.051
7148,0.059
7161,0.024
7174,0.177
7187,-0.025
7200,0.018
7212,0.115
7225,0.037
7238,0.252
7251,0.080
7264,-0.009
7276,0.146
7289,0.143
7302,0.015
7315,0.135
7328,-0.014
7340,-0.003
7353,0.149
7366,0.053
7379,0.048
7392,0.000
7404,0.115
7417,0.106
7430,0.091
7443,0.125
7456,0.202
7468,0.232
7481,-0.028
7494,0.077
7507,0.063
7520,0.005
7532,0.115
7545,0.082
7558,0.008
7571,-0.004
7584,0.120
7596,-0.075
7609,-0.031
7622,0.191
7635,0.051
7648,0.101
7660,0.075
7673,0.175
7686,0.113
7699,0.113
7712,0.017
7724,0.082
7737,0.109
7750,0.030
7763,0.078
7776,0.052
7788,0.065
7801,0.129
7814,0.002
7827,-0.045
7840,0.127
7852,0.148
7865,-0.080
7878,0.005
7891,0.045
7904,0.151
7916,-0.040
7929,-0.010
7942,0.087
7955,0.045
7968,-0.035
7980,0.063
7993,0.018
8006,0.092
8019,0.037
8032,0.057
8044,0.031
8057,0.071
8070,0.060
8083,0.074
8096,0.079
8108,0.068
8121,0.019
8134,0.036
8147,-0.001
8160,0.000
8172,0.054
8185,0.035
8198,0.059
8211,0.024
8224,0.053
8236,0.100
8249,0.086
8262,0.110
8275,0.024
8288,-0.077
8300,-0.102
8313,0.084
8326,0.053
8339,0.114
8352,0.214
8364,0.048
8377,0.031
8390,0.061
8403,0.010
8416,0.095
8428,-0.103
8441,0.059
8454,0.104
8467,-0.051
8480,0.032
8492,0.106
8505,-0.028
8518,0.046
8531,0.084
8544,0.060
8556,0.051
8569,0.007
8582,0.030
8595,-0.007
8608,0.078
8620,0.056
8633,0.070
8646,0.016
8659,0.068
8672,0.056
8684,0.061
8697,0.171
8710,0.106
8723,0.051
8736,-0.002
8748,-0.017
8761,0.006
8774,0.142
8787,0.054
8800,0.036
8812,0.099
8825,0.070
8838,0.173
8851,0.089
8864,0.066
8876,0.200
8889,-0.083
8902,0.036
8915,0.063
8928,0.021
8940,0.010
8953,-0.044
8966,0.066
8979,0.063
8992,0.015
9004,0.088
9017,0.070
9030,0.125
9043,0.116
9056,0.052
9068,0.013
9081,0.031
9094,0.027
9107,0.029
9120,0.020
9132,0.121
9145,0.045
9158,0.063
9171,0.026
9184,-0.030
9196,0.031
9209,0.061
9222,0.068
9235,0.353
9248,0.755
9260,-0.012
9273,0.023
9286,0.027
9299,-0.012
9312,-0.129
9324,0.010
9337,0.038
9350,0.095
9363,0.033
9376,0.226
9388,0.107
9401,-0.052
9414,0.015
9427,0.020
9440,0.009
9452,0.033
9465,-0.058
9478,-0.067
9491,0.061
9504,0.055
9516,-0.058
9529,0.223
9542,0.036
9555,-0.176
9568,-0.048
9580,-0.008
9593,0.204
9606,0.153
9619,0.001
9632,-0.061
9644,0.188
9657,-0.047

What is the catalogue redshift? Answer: 1.479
